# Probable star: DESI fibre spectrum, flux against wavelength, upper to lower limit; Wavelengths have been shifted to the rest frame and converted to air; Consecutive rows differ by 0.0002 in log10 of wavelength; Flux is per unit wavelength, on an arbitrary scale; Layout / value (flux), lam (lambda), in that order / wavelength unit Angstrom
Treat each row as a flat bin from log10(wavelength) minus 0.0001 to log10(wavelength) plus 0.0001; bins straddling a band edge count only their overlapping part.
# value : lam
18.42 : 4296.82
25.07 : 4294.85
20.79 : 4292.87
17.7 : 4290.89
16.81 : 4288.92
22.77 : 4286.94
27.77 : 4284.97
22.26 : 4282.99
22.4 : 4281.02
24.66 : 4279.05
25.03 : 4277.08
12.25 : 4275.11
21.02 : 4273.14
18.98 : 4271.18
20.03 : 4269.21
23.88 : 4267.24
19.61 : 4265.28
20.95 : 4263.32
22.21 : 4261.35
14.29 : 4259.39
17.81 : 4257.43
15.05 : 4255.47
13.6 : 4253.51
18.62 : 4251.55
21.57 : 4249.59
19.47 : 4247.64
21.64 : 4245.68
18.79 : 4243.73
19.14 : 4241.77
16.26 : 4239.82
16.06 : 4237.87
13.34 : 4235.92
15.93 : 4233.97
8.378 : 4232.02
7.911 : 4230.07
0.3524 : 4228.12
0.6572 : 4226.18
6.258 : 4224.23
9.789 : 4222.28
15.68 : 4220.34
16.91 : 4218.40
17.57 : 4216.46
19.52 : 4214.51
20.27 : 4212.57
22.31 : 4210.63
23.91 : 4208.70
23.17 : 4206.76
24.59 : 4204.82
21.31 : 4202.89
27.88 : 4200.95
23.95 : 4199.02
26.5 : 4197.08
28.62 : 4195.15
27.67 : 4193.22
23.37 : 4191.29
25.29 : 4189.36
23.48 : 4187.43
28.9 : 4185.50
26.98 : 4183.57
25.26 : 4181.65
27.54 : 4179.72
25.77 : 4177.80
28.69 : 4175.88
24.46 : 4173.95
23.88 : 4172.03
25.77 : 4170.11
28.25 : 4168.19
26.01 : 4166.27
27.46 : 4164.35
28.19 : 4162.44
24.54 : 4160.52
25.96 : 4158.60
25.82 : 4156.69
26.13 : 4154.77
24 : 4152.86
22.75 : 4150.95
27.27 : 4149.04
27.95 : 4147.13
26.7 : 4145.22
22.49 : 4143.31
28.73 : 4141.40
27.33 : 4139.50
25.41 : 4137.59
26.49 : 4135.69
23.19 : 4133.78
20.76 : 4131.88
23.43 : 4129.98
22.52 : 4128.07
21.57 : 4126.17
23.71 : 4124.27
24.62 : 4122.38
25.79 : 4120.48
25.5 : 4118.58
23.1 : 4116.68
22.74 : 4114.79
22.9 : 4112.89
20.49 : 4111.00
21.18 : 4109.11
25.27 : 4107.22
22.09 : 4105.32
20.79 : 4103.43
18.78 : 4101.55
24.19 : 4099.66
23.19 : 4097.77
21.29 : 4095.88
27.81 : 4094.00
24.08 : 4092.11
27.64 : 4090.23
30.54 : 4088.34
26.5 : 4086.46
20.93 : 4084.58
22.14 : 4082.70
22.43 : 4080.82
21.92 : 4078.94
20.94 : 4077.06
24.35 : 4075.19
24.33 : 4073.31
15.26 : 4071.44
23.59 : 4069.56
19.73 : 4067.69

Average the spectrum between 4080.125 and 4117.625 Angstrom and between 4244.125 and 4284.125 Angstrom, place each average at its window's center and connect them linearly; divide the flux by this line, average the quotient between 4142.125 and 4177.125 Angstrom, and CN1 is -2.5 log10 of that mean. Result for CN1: -0.17 mag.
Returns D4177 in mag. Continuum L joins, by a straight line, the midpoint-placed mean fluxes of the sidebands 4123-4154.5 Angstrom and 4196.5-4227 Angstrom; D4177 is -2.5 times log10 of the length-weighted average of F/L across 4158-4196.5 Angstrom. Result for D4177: -0.22 mag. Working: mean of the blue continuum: 24.7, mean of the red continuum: 18.7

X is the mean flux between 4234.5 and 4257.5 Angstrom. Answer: 17.6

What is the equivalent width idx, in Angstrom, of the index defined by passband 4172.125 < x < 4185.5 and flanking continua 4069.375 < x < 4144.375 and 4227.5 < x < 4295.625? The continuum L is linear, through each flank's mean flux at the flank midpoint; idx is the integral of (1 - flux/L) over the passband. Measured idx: -3.4 Angstrom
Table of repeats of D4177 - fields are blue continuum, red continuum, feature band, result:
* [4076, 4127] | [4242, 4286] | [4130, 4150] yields -0.13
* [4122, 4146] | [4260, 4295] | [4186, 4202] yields -0.13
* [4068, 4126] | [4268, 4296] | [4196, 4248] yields 0.28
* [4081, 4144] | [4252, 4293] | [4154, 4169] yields -0.17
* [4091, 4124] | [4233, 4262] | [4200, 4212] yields -0.23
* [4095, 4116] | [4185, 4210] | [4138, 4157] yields -0.11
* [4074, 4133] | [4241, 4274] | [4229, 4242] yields 0.42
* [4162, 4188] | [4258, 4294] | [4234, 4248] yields 0.27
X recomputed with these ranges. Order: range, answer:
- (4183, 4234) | 19.1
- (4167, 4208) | 25.8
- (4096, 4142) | 23.4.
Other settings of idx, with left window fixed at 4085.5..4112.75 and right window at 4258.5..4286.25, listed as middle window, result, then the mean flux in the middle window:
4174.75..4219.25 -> -4.0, 24.3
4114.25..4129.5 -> -0.2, 23.7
